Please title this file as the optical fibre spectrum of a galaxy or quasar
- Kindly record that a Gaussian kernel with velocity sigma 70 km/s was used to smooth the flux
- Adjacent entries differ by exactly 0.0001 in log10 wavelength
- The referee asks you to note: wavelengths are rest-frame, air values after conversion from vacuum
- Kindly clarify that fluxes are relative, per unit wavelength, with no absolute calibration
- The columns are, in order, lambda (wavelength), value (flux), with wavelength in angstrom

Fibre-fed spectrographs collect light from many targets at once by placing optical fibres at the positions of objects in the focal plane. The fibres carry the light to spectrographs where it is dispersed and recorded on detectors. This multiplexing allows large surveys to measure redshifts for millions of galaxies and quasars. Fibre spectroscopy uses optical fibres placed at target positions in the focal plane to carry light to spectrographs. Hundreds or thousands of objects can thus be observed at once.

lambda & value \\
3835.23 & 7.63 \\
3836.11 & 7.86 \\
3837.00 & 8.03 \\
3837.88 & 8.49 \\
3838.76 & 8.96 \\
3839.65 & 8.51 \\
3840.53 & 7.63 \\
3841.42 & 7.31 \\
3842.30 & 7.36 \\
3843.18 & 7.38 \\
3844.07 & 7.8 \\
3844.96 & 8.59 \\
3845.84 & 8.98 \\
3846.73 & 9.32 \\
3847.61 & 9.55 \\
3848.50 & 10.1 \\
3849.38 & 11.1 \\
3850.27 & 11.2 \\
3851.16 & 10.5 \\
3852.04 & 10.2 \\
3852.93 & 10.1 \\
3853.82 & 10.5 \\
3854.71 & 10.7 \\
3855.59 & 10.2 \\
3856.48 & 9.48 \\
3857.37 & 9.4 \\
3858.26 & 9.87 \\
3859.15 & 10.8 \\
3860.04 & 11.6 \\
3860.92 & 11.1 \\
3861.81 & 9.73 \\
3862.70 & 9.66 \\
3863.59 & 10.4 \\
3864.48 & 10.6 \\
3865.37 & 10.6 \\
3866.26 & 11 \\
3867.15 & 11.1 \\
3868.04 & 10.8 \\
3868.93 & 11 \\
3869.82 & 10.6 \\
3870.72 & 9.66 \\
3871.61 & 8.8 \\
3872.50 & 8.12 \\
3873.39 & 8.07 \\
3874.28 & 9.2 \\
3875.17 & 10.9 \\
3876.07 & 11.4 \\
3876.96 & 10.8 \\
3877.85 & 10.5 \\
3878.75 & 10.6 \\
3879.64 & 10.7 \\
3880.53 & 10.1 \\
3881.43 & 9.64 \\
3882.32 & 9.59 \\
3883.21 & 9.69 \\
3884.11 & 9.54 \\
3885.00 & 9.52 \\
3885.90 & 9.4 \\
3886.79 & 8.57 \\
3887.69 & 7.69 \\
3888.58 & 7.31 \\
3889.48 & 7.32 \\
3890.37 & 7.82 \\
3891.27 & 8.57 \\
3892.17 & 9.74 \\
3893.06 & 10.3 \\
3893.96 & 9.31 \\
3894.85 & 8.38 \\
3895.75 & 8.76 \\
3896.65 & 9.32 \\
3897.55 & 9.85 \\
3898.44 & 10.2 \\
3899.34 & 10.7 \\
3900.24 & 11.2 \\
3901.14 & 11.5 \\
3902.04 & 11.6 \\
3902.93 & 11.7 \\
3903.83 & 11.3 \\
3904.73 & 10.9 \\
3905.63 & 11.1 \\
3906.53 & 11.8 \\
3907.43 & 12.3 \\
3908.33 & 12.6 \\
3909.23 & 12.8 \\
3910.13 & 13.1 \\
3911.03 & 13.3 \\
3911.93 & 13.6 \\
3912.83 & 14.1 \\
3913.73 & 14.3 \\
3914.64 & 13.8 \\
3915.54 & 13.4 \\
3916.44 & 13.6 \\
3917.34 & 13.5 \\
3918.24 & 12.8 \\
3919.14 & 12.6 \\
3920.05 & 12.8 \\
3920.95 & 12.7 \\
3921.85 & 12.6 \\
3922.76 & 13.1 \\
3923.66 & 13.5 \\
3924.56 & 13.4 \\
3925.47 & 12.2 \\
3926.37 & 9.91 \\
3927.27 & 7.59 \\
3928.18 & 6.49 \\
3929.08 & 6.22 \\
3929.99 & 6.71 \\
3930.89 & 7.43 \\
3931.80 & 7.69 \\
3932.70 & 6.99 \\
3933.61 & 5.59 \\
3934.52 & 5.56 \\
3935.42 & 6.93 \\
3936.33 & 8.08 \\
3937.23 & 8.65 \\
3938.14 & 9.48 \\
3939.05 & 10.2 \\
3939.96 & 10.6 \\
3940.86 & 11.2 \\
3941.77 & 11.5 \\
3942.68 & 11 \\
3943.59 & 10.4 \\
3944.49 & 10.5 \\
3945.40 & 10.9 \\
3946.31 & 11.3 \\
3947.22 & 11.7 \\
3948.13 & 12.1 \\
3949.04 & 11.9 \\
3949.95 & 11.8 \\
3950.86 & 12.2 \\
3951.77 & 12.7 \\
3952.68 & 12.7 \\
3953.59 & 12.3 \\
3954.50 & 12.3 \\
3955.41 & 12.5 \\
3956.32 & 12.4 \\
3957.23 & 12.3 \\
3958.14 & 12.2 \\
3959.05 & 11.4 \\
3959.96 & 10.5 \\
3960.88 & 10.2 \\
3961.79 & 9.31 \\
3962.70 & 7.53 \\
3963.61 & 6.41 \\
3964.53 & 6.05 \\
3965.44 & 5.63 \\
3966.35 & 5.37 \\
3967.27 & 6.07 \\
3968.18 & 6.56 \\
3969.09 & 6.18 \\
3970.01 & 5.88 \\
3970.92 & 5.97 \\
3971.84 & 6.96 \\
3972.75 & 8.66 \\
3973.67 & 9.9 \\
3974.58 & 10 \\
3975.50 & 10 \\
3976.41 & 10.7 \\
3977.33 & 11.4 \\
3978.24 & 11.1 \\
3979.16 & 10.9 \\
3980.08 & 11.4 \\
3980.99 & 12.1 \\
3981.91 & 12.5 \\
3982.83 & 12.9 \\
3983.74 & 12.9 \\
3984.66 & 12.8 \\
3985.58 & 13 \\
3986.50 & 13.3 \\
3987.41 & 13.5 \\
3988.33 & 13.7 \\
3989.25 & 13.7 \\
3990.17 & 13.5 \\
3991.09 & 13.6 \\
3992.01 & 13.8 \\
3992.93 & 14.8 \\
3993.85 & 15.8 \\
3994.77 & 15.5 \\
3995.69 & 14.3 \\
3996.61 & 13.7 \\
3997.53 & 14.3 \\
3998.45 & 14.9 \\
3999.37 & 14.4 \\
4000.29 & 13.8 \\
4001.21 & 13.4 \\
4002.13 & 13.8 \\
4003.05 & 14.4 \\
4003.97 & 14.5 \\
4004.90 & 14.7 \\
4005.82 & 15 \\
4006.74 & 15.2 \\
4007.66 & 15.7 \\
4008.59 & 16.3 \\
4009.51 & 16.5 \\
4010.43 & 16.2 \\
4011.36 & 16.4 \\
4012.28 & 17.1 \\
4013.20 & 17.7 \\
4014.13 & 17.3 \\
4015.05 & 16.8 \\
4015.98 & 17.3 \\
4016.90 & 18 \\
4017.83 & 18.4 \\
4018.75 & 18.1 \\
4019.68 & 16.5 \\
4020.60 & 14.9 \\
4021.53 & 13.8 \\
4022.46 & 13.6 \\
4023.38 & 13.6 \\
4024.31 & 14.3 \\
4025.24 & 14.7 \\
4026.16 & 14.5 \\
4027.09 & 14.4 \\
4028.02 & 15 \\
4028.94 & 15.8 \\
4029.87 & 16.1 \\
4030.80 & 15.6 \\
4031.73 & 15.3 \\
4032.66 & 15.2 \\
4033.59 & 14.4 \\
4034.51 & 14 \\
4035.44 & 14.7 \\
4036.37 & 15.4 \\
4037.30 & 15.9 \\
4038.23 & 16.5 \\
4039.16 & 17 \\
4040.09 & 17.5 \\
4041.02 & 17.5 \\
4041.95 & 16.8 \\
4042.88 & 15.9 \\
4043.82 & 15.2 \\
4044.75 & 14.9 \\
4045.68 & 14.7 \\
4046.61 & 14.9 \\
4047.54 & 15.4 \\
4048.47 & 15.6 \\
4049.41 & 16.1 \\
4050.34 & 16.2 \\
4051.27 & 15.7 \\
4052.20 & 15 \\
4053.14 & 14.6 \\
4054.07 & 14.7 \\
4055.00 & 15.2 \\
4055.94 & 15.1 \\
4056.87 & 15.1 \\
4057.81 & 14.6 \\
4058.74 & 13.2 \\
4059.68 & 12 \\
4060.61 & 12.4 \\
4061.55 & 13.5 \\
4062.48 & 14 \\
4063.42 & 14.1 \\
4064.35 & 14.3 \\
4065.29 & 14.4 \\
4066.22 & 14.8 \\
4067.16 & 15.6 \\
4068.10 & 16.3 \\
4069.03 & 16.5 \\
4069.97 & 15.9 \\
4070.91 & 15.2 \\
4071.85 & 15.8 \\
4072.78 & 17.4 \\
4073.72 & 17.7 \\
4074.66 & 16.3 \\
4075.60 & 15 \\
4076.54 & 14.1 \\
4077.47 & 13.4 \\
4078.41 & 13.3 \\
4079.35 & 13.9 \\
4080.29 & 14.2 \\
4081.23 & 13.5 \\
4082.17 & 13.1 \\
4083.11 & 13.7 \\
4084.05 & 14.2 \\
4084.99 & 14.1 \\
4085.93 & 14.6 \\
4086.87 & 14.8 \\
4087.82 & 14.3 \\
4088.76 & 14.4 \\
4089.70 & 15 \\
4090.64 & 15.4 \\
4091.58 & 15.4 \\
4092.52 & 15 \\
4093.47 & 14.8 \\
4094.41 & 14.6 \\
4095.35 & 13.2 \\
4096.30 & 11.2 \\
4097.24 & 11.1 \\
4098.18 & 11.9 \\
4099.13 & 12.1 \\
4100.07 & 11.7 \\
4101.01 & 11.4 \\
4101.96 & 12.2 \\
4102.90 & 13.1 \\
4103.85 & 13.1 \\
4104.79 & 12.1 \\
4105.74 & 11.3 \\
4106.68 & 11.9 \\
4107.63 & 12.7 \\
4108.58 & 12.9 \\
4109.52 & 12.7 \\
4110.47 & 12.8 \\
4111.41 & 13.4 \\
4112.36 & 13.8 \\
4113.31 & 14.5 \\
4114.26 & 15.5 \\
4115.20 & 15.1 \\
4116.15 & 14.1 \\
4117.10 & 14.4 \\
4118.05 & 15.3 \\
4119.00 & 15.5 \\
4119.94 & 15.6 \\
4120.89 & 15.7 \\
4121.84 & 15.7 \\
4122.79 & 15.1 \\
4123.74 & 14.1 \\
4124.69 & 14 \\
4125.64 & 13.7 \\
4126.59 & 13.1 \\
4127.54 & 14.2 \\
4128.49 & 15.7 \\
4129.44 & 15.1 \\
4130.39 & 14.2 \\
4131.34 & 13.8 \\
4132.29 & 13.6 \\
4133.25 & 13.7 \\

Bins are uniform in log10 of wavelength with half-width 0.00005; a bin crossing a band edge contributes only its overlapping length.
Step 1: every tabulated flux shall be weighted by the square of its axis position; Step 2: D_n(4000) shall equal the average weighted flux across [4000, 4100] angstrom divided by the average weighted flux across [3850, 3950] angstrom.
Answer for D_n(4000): 1.55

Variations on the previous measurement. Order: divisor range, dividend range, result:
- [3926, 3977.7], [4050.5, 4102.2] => 1.63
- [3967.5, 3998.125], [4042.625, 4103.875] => 1.29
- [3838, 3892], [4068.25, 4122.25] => 1.64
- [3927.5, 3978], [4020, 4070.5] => 1.69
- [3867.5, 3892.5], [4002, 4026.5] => 1.78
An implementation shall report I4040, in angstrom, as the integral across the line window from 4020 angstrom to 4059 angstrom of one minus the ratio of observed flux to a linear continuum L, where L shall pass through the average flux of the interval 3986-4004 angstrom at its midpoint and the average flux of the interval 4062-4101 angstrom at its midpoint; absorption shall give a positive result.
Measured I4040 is -2.7 angstrom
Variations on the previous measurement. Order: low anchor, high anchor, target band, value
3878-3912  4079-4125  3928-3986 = 8.08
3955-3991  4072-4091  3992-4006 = -3.94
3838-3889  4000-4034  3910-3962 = 5.80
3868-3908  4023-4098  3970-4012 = -0.61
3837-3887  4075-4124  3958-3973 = 5.10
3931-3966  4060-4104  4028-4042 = -3.39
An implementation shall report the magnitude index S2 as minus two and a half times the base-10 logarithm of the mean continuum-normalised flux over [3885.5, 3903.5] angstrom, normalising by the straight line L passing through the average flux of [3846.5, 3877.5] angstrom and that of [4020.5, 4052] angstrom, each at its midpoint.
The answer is 0.182 mag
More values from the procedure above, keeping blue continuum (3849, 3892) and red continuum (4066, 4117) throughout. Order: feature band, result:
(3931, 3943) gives 0.27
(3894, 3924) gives -0.14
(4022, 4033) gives -0.16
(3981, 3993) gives -0.10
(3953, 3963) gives 0.02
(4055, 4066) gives -0.04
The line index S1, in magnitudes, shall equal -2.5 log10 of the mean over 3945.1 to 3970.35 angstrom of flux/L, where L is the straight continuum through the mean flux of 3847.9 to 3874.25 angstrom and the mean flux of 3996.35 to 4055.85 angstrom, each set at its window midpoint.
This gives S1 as 0.31 mag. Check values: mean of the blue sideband 10.2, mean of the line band 9.95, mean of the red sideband 15.5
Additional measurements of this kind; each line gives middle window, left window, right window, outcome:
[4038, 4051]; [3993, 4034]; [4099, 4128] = -0.08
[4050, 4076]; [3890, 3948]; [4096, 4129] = -0.17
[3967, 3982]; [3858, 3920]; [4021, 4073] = 0.39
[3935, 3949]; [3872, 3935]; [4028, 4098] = 0.11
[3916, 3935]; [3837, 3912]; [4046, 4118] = 0.09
